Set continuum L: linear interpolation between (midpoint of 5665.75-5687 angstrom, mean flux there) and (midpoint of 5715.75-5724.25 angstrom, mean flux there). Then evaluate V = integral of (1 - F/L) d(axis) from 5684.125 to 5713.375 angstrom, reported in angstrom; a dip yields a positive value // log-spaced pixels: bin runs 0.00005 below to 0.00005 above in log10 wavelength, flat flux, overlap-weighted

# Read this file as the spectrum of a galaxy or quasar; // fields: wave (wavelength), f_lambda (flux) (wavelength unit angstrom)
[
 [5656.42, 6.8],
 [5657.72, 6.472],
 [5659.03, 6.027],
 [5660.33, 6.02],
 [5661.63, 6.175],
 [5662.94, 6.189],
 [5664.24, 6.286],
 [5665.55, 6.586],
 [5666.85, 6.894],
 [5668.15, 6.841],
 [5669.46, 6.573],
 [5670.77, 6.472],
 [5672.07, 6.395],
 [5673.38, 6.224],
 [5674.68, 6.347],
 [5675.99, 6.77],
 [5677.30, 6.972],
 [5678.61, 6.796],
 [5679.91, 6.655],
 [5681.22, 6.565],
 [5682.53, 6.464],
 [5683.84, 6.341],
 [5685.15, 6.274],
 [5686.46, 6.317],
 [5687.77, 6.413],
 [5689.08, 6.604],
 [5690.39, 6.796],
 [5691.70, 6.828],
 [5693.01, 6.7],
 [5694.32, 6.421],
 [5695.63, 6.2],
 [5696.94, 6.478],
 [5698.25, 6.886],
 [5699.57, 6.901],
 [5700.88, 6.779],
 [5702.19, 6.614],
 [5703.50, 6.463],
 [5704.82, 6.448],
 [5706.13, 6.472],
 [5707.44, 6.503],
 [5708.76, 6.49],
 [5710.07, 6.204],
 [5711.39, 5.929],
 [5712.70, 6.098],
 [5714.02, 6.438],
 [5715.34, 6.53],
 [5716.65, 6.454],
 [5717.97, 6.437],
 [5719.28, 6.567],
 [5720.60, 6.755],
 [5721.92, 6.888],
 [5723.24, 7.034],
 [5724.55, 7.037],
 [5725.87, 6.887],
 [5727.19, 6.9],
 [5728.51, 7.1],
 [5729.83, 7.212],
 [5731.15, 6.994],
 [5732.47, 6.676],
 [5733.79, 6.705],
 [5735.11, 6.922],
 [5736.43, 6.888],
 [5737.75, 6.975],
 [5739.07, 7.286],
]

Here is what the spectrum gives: 0.6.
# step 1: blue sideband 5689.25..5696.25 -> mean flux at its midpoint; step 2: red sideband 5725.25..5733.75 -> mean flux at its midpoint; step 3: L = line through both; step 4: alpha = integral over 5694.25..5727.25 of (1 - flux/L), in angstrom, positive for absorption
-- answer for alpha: 0.96 angstrom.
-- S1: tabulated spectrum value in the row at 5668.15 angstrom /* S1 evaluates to 6.841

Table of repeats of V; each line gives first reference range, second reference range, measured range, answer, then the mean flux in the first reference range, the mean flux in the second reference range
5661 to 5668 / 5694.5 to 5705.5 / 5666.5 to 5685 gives -0.23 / 6.46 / 6.59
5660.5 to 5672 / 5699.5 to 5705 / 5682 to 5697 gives 0.21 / 6.48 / 6.63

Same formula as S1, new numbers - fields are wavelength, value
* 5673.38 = 6.224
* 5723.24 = 7.034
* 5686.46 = 6.317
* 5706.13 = 6.472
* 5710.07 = 6.204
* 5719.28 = 6.567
